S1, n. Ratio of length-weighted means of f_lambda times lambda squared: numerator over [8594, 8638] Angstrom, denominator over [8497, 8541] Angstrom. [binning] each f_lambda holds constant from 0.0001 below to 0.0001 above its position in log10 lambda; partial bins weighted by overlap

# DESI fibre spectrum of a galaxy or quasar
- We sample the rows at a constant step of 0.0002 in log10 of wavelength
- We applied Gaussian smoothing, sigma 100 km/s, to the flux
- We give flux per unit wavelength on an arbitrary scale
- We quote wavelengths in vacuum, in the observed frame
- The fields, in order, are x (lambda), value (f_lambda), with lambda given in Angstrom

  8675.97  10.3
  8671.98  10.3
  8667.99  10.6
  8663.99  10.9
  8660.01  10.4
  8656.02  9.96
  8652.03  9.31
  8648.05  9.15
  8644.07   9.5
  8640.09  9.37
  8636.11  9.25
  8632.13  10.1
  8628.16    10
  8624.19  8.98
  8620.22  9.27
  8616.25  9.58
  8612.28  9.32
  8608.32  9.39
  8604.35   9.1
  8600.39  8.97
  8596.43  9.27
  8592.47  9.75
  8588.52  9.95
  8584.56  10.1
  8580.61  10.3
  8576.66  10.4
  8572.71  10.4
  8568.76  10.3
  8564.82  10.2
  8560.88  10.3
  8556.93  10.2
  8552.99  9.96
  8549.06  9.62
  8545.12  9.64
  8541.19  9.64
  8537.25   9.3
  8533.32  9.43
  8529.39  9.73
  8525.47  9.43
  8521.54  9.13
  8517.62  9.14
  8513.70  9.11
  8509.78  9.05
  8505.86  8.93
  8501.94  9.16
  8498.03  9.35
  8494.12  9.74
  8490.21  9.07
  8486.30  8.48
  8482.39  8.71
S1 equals 1.04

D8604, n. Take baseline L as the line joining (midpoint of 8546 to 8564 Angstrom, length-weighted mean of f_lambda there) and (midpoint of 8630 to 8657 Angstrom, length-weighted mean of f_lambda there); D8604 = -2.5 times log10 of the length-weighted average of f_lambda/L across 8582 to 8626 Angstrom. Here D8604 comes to 0.03 mag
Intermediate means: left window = 10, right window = 9.51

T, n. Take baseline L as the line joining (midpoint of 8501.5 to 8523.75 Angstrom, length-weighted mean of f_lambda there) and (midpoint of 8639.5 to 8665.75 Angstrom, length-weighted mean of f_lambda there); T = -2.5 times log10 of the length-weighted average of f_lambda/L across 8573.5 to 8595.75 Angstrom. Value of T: -0.068 mag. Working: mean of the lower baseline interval 9.08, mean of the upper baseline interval 9.81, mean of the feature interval 10.1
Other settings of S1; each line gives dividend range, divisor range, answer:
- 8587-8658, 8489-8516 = 1.06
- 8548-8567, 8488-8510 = 1.11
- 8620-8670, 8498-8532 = 1.09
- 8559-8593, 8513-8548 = 1.10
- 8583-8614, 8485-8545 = 1.04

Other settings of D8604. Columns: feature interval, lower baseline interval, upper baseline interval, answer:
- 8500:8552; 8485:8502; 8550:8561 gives 0.036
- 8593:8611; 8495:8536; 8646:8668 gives 0.055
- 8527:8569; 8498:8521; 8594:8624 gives -0.076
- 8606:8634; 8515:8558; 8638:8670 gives 0.032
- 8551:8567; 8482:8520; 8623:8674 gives -0.087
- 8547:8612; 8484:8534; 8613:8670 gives -0.044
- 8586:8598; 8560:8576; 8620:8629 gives 0.025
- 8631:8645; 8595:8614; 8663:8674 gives 0.044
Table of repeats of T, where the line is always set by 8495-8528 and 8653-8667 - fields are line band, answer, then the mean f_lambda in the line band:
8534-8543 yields -0.006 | 9.45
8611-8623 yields 0.073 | 9.36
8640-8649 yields 0.096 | 9.36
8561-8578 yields -0.074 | 10.3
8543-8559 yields -0.040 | 9.86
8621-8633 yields 0.052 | 9.62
